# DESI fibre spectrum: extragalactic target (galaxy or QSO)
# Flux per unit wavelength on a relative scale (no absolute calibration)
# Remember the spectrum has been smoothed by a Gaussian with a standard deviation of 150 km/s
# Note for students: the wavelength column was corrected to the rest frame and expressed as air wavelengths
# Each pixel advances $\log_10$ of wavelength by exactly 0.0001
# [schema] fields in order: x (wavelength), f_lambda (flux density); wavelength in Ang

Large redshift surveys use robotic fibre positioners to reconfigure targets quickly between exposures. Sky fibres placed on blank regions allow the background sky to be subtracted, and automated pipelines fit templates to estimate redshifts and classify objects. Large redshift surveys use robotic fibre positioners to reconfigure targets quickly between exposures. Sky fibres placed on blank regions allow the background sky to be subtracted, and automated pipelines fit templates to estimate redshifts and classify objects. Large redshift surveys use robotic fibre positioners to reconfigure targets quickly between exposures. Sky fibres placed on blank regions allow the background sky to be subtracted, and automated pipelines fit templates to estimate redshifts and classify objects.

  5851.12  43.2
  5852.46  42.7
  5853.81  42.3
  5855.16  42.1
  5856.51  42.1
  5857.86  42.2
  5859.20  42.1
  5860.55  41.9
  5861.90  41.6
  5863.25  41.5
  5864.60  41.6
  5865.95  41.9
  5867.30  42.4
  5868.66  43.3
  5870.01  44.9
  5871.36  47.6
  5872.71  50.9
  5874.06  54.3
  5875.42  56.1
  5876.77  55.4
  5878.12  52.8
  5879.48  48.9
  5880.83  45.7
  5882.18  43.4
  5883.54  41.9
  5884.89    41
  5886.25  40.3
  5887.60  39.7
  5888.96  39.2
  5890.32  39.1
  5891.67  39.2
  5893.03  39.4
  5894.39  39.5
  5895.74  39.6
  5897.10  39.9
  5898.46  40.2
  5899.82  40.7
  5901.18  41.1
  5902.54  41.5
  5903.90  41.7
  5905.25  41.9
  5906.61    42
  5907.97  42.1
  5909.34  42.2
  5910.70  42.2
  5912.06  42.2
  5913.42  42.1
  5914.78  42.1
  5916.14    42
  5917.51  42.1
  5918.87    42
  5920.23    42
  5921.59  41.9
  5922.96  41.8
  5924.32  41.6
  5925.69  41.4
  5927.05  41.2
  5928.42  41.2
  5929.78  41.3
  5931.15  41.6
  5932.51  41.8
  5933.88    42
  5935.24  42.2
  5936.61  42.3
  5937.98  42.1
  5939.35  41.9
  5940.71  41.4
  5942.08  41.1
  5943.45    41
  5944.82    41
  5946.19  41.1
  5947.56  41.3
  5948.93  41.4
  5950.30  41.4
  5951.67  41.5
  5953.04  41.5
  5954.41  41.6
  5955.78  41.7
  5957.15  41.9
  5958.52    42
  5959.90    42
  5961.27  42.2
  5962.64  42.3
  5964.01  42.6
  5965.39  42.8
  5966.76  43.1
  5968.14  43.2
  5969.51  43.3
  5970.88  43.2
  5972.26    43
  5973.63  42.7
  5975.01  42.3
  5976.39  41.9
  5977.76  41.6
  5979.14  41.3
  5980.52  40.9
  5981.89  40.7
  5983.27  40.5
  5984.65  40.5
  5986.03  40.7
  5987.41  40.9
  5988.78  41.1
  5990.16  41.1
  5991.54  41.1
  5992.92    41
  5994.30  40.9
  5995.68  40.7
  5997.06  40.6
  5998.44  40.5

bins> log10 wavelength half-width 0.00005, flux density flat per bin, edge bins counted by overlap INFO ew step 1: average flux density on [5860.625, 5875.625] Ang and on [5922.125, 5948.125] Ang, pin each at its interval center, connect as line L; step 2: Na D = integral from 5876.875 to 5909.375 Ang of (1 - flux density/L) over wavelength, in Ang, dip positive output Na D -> 1.5 Ang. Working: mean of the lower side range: 45.5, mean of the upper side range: 41.5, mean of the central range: 42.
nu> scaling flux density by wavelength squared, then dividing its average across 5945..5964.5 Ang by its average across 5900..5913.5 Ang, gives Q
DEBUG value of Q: 1.0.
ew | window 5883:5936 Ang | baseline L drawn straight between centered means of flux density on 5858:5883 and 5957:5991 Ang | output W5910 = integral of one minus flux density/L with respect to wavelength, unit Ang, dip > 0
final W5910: 4.1 Ang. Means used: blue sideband 46.4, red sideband 41.9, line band 41.2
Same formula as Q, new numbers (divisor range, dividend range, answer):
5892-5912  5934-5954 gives 1.03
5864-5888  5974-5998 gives 0.92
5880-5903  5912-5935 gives 1.04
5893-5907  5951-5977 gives 1.06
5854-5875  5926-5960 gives 0.97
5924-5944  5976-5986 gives 1.00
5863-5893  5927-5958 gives 0.94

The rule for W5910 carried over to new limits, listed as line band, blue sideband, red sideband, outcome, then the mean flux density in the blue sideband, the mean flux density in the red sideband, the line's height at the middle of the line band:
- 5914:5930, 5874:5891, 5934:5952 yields 0.5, 45.7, 41.5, 43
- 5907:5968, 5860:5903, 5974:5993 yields 0.6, 43.6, 41.1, 42.3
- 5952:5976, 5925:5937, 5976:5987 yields -0.7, 41.7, 41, 41.2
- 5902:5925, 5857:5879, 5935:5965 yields 0.9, 46.3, 41.7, 43.7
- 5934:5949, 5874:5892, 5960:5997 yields 0.5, 45.3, 41.7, 43.1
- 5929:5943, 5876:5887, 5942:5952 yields 0.1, 46.2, 41.2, 42.1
